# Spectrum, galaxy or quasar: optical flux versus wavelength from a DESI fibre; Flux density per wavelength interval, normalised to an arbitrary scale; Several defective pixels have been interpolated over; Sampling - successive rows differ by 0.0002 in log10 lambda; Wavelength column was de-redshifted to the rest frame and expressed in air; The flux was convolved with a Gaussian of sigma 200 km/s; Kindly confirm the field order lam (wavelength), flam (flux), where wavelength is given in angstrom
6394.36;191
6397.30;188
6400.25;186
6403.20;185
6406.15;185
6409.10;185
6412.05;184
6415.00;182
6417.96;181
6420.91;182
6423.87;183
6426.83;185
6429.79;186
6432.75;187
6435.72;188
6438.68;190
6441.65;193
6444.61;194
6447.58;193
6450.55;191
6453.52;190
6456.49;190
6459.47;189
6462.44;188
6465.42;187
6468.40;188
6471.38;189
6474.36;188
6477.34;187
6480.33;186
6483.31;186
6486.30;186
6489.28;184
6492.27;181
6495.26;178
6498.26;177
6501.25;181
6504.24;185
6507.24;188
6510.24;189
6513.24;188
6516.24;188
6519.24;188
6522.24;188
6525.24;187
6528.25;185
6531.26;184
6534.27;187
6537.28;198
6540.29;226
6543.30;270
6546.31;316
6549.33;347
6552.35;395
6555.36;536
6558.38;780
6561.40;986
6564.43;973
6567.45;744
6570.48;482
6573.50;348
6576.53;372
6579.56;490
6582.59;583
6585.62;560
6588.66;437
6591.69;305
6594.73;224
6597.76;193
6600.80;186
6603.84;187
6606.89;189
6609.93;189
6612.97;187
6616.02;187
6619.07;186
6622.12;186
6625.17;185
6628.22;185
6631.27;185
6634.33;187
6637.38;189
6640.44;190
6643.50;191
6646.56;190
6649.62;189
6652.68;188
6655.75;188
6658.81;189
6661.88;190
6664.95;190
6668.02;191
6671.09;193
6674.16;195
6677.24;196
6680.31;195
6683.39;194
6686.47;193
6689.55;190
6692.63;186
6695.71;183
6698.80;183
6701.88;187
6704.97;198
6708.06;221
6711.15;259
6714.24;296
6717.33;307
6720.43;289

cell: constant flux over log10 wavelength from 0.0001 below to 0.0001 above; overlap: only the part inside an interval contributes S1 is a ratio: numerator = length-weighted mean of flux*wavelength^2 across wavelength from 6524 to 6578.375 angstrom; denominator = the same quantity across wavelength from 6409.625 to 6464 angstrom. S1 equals 2.38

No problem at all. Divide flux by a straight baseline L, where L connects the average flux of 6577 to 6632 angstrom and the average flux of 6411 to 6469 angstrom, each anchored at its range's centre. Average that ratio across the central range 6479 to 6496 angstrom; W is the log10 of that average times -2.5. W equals 0.15 mag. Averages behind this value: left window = 188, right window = 272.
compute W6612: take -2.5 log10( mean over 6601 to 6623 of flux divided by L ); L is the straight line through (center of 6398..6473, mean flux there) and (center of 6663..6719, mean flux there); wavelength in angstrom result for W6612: 0.08 mag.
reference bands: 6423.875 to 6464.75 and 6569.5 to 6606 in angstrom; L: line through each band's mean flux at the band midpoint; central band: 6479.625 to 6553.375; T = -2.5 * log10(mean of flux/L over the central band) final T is 0.300 mag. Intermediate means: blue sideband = 189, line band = 210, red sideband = 359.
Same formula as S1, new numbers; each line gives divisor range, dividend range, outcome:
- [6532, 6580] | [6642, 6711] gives 0.42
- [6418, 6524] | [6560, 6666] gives 1.72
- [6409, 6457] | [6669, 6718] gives 1.21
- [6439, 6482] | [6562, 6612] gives 2.25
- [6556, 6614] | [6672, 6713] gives 0.46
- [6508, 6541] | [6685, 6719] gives 1.21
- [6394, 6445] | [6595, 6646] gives 1.08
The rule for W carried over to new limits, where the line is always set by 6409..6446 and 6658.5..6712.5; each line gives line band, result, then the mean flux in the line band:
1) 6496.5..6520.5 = 0.02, 185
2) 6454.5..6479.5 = 0.00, 188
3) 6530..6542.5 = -0.07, 203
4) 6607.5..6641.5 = 0.04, 187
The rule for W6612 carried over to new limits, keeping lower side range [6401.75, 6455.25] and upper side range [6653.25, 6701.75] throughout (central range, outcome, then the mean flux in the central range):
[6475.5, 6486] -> 0.01 mag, 186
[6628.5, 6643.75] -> 0.01 mag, 188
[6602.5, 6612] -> 0.01 mag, 188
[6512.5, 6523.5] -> 0.00 mag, 188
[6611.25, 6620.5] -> 0.02 mag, 187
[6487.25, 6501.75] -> 0.04 mag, 180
